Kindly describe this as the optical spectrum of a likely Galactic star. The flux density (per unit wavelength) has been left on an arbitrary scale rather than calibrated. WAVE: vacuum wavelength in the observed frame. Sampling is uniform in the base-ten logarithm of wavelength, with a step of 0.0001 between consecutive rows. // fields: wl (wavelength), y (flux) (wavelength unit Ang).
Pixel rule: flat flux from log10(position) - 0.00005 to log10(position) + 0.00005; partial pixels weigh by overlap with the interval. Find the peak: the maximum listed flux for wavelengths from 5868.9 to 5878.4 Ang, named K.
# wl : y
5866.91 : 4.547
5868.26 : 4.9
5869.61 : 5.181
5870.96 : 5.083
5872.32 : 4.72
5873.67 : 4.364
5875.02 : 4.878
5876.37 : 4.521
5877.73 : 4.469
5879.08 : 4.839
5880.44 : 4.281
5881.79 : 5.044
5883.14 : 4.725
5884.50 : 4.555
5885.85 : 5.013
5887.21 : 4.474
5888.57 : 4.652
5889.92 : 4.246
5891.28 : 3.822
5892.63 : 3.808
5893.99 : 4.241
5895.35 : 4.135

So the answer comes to 5.181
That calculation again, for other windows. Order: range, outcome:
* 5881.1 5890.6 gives 5.044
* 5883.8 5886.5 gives 5.013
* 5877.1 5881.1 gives 4.839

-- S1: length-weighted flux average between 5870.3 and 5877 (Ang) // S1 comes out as 4.71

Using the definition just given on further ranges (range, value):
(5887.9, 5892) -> 4.24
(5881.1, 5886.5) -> 4.84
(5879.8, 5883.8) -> 4.7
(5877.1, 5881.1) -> 4.53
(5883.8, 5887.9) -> 4.67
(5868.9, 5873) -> 4.99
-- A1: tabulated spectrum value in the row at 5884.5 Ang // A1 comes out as 4.555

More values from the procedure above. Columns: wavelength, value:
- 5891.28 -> 3.822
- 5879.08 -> 4.839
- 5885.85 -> 5.013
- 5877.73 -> 4.469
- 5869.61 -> 5.181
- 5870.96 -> 5.083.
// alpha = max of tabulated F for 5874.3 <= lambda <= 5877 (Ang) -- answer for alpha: 4.878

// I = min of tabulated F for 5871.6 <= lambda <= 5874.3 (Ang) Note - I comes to 4.364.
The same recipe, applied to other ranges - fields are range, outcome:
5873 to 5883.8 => 4.281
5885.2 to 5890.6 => 4.246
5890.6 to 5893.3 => 3.808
